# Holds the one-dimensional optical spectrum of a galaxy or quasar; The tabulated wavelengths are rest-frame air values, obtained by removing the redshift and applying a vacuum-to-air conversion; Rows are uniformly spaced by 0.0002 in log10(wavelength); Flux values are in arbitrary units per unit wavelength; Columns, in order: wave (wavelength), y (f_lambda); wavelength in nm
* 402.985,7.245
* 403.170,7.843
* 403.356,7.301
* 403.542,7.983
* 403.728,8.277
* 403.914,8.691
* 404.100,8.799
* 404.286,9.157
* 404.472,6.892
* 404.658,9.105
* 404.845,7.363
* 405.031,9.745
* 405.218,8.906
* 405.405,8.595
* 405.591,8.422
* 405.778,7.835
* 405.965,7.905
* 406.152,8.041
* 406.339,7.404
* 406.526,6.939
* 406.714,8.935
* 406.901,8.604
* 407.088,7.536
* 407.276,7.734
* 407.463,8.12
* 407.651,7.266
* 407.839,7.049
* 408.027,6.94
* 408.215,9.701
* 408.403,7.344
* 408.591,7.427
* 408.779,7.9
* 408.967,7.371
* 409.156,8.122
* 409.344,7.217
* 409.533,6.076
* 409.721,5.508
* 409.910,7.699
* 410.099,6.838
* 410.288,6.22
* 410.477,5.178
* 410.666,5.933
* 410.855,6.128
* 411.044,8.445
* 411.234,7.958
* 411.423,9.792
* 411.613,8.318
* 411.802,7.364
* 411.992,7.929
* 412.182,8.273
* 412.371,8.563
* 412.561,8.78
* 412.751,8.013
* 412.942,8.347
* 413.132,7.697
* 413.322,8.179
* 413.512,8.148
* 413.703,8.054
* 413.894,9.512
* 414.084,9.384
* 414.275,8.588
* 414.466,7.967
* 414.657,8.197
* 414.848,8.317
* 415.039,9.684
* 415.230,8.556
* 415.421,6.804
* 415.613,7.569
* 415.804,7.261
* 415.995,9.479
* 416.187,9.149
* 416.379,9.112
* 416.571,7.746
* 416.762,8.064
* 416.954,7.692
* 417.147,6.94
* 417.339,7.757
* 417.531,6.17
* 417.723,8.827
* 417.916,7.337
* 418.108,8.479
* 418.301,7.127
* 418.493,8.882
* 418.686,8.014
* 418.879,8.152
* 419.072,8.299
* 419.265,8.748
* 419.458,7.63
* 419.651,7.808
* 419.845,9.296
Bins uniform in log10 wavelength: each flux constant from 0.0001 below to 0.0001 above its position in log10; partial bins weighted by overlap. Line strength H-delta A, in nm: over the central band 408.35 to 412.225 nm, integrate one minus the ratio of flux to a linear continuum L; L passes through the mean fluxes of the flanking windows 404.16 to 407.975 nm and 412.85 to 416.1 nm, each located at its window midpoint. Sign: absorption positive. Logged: 0.44 nm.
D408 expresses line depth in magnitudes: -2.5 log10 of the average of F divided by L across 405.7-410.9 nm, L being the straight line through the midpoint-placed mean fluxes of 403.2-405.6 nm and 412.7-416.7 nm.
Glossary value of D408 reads 0.15 mag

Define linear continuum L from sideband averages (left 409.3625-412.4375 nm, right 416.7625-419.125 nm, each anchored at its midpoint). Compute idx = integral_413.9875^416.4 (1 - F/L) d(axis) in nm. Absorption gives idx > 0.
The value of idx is -0.27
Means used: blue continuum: 7.25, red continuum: 7.81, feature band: 8.45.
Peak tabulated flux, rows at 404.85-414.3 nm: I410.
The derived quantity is 9.792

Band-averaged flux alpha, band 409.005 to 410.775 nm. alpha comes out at 6.55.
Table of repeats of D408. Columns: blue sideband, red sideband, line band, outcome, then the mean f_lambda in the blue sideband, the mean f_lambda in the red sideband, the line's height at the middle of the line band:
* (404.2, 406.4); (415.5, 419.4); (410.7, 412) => 0.04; 8.29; 8.03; 8.16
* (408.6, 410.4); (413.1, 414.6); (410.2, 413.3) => 0.01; 7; 8.47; 7.76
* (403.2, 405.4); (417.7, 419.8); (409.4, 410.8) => 0.31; 8.37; 8.12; 8.27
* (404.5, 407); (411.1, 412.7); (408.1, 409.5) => 0.07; 8.25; 8.36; 8.31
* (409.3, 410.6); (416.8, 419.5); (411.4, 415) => -0.20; 6.35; 7.87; 6.95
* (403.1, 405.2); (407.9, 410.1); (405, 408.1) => -0.02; 8.31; 7.36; 7.84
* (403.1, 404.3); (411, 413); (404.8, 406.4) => 0.00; 8.24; 8.34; 8.26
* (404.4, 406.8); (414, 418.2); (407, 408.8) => 0.06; 8.17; 8.14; 8.16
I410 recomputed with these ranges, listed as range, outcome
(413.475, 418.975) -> 9.684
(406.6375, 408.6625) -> 9.701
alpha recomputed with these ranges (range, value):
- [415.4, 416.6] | 8.26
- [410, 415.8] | 7.95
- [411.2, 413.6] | 8.27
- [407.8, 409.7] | 7.45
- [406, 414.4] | 7.74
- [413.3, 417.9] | 8.2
